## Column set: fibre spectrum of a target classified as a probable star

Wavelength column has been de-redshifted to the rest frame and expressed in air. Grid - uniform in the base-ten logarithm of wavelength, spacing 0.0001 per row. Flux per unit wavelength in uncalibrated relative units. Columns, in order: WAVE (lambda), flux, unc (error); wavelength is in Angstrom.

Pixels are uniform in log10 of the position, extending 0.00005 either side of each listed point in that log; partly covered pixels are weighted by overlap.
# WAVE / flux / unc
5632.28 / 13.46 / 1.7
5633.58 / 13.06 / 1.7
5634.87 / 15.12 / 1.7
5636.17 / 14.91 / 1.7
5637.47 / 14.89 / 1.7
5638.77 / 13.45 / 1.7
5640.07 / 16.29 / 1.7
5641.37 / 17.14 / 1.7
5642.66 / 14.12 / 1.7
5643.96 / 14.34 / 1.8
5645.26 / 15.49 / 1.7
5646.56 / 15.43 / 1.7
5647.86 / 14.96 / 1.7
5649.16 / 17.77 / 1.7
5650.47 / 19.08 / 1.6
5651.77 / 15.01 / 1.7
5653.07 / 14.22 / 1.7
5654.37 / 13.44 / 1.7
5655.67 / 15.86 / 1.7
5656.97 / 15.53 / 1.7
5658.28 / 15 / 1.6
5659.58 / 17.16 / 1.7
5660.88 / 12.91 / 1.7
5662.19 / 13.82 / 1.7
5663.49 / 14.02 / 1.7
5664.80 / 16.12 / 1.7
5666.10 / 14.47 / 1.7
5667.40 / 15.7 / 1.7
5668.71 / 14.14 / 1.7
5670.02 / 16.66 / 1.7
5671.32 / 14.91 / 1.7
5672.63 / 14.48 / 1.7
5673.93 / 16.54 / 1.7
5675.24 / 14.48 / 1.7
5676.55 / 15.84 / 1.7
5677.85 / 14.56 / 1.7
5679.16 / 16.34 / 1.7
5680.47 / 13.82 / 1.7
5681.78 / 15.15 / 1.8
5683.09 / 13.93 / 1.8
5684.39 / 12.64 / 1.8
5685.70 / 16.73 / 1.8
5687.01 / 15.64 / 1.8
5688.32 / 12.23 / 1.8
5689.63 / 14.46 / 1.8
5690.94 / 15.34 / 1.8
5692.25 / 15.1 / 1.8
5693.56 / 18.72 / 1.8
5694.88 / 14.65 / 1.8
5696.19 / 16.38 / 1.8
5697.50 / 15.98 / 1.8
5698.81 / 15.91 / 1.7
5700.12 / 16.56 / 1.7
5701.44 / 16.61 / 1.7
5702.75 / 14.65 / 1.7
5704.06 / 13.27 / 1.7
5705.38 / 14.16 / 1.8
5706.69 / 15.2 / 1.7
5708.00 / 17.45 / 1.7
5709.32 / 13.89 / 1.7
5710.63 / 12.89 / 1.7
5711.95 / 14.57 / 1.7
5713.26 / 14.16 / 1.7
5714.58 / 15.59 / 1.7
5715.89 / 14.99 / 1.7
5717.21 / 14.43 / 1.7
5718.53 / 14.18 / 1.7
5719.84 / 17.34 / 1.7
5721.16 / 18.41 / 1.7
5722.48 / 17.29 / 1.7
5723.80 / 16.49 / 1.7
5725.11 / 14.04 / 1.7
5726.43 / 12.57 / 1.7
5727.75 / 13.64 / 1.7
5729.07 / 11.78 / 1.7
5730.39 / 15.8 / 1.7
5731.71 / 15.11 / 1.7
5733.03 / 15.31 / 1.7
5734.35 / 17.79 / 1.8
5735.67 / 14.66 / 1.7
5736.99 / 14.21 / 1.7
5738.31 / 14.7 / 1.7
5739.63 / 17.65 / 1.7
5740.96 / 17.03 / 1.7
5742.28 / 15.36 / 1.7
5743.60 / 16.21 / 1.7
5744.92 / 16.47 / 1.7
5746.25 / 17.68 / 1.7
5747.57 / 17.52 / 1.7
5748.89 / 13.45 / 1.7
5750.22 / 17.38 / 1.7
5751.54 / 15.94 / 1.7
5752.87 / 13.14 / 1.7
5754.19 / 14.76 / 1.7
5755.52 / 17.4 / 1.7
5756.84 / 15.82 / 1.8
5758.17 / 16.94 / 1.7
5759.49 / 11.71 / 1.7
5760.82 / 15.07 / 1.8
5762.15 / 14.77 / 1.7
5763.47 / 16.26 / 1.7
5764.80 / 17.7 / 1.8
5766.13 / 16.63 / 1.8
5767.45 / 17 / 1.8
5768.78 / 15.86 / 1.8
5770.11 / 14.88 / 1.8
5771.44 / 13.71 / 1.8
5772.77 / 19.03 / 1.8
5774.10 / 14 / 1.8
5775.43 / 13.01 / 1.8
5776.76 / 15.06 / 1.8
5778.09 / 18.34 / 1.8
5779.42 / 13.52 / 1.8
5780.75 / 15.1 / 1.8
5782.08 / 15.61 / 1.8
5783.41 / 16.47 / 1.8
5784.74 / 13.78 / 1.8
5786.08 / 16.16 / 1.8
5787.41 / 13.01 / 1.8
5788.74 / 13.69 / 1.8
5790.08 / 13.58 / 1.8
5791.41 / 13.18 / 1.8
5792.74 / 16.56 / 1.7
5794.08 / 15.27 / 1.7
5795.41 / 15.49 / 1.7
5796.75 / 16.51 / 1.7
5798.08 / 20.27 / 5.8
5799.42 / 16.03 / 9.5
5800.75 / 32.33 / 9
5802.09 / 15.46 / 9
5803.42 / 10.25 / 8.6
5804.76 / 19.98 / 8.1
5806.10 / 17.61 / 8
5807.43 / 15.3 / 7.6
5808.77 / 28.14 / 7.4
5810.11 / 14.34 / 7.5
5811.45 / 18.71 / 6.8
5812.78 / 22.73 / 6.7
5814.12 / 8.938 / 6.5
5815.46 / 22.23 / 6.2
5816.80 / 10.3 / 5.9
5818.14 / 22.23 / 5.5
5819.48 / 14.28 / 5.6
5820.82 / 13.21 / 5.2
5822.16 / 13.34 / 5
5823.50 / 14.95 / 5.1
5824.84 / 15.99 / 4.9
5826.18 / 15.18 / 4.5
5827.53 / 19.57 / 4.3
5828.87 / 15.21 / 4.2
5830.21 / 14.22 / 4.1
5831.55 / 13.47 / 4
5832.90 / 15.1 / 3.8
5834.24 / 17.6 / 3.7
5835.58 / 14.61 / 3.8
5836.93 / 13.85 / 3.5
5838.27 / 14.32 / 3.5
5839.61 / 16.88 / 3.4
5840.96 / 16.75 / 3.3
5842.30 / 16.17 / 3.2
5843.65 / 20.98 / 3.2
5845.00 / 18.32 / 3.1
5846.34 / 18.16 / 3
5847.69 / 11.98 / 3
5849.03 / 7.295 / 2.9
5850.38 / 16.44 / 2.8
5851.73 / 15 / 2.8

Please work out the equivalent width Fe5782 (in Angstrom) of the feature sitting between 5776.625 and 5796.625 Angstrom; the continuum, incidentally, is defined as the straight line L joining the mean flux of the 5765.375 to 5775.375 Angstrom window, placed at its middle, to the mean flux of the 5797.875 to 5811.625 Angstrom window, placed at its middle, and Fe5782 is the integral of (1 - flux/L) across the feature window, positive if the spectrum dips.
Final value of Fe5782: 2.52 Angstrom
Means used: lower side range 15.7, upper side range 18.9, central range 15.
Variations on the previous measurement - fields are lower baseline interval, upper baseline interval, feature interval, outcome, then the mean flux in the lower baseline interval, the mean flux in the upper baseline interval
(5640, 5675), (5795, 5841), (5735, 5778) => 1.33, 15.3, 16.7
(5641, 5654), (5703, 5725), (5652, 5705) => 1.29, 15.7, 15.2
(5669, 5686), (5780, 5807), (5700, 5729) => 0.79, 15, 16.3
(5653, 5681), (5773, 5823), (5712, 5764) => 0.96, 15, 16.3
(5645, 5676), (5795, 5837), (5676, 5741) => 2.44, 15.3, 16.8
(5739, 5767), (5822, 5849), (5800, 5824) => -2.61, 16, 15.7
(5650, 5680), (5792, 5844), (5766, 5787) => 1.12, 15.2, 16.7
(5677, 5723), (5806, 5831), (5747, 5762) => 0.50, 15.2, 16.6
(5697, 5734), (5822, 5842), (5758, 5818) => -3.71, 15.1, 15.5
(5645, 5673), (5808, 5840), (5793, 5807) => -1.53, 15.3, 16.2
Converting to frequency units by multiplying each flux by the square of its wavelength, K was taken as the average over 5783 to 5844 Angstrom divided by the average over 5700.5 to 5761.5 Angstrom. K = 1.1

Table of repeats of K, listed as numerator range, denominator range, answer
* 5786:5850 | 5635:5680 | 1.13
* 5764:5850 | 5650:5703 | 1.11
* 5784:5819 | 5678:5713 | 1.17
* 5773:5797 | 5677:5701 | 1.01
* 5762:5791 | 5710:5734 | 1.04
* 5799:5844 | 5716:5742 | 1.12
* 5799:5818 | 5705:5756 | 1.21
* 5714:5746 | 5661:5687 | 1.06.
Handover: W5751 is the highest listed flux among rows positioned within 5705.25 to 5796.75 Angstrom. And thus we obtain 19.03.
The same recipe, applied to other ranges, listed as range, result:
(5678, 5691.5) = 16.73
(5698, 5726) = 18.41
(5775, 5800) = 20.27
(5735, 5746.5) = 17.68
